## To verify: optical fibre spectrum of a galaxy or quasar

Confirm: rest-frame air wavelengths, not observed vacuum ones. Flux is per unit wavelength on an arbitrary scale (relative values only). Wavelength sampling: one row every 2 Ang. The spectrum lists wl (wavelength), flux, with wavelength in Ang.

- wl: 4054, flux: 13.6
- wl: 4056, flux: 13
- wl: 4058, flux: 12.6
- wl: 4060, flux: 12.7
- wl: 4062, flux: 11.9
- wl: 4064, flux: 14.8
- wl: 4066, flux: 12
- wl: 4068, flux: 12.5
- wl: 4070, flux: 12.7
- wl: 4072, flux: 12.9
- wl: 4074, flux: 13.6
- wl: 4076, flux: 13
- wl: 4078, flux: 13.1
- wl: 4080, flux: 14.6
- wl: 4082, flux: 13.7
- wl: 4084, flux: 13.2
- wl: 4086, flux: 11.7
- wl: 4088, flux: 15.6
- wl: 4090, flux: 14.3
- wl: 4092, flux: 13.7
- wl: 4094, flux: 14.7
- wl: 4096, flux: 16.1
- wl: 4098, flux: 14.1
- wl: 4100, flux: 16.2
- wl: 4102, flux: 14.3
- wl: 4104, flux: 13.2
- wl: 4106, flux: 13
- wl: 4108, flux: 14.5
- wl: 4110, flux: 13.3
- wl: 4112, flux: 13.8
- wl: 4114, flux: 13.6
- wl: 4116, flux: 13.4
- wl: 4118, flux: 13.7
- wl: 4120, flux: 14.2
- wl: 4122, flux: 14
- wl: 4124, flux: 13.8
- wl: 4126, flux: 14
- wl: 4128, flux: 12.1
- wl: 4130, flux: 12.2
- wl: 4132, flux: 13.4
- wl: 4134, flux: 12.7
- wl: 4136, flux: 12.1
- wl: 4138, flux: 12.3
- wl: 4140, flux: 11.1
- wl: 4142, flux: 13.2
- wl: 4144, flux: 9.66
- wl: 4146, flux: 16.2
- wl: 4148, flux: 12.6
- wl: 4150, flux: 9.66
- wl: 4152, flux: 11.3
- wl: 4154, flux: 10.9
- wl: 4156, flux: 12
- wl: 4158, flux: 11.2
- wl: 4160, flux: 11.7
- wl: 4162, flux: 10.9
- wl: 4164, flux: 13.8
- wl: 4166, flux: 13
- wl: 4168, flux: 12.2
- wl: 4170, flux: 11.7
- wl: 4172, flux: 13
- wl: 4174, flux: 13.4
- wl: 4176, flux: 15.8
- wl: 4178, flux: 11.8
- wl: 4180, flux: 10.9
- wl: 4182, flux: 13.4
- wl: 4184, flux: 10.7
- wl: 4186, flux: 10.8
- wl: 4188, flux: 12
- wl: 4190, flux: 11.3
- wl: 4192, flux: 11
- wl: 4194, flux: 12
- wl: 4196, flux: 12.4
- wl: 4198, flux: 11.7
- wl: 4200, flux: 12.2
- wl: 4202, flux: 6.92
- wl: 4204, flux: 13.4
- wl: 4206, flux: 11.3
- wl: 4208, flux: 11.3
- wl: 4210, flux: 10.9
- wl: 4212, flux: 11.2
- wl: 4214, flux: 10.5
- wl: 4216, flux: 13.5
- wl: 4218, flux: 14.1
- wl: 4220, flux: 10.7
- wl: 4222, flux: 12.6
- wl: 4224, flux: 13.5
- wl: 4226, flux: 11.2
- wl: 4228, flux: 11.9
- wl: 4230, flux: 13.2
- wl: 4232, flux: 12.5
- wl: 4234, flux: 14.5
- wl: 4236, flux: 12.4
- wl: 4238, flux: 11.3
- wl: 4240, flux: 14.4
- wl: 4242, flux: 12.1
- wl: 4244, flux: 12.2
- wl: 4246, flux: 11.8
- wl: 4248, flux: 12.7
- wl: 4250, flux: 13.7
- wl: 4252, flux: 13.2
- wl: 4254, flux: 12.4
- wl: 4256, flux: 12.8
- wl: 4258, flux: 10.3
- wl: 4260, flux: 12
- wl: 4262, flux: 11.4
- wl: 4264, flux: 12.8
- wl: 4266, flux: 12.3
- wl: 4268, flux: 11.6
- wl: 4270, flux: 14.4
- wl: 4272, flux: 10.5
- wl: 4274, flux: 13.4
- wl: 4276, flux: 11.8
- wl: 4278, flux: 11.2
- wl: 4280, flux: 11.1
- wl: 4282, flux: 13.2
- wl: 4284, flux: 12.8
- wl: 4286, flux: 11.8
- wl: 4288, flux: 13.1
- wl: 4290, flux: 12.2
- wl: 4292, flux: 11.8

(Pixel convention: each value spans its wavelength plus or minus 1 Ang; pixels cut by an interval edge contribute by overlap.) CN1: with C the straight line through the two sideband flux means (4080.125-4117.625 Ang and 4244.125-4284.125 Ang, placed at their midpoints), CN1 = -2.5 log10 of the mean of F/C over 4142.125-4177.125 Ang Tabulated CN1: 0.09 mag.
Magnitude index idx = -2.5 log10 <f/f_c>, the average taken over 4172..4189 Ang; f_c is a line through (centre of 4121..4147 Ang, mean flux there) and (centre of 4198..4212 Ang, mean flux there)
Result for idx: -0.06 mag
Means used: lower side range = 12.8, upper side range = 11.1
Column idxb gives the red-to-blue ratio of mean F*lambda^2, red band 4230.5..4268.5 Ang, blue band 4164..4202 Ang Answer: 1.1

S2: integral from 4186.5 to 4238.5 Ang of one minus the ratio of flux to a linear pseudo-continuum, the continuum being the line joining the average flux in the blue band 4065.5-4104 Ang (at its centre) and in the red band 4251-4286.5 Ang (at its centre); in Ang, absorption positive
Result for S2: 3.1 Ang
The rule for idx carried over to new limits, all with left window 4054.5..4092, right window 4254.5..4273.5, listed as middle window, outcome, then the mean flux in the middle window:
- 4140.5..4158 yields 0.08 mag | 11.9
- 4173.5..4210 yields 0.07 mag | 11.7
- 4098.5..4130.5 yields -0.06 mag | 13.7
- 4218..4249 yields -0.02 mag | 12.5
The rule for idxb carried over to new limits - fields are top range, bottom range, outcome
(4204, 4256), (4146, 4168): 1.08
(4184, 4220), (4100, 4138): 0.89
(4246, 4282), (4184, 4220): 1.09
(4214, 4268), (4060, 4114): 0.98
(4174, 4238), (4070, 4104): 0.91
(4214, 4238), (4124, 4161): 1.08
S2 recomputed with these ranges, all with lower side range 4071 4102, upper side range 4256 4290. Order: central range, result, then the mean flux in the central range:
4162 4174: 0.5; 12.6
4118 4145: 1.7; 12.7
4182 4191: 1.1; 11.4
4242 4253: -0.2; 12.7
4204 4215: 1.3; 11.3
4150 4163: 2.1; 11.2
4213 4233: 0.4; 12.4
